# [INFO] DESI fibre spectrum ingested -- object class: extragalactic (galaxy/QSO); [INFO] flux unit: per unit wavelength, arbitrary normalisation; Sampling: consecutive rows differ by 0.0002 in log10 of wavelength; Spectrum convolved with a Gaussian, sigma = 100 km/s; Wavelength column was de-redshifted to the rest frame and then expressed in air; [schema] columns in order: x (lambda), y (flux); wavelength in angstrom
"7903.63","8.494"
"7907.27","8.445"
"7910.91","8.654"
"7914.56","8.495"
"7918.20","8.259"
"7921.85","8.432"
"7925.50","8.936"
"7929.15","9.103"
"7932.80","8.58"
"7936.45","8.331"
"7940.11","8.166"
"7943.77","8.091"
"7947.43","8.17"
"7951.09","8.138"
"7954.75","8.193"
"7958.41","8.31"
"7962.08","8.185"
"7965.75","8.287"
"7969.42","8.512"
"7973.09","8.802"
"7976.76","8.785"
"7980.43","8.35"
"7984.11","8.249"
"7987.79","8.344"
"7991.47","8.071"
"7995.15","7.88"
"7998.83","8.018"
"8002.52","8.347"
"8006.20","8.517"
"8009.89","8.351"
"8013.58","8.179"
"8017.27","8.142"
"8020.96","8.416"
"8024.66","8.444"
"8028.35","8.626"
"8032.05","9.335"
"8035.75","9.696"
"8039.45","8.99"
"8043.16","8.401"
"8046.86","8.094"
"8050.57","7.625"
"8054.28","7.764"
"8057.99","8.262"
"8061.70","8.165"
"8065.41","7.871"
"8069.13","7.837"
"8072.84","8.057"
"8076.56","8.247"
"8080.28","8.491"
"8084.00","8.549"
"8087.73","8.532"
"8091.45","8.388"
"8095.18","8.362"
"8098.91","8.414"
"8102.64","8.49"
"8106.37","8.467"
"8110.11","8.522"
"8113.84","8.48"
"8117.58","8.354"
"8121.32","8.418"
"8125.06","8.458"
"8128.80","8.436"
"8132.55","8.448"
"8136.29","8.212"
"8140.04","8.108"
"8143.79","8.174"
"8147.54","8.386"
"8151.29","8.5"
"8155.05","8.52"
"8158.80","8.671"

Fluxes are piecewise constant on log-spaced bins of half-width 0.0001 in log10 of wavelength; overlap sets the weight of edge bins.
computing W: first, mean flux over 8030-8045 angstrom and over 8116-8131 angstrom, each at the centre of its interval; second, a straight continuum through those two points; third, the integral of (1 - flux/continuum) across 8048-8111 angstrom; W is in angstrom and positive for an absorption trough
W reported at 3.8 angstrom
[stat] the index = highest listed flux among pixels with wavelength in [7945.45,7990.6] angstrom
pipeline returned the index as 8.802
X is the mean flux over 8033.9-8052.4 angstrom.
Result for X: 8.56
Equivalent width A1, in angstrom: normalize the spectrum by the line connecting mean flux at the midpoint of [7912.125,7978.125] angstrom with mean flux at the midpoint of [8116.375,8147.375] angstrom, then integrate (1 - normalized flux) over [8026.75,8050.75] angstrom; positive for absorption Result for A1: -1.1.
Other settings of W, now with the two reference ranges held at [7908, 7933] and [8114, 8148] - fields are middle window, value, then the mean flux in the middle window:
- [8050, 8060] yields 0.6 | 7.92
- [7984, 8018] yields 1.2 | 8.21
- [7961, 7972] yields 0.3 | 8.37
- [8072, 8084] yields 0.1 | 8.33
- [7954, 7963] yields 0.4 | 8.24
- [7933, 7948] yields 0.6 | 8.23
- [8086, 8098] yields 0.0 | 8.43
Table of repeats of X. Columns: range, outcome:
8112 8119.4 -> 8.41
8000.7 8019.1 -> 8.31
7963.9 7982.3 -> 8.55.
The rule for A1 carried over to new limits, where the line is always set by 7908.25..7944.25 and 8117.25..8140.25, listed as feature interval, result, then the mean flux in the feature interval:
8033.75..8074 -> 0.8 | 8.26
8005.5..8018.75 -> 0.3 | 8.28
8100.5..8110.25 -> -0.1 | 8.48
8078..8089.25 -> -0.2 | 8.51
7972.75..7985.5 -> -0.1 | 8.53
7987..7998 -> 0.5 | 8.07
